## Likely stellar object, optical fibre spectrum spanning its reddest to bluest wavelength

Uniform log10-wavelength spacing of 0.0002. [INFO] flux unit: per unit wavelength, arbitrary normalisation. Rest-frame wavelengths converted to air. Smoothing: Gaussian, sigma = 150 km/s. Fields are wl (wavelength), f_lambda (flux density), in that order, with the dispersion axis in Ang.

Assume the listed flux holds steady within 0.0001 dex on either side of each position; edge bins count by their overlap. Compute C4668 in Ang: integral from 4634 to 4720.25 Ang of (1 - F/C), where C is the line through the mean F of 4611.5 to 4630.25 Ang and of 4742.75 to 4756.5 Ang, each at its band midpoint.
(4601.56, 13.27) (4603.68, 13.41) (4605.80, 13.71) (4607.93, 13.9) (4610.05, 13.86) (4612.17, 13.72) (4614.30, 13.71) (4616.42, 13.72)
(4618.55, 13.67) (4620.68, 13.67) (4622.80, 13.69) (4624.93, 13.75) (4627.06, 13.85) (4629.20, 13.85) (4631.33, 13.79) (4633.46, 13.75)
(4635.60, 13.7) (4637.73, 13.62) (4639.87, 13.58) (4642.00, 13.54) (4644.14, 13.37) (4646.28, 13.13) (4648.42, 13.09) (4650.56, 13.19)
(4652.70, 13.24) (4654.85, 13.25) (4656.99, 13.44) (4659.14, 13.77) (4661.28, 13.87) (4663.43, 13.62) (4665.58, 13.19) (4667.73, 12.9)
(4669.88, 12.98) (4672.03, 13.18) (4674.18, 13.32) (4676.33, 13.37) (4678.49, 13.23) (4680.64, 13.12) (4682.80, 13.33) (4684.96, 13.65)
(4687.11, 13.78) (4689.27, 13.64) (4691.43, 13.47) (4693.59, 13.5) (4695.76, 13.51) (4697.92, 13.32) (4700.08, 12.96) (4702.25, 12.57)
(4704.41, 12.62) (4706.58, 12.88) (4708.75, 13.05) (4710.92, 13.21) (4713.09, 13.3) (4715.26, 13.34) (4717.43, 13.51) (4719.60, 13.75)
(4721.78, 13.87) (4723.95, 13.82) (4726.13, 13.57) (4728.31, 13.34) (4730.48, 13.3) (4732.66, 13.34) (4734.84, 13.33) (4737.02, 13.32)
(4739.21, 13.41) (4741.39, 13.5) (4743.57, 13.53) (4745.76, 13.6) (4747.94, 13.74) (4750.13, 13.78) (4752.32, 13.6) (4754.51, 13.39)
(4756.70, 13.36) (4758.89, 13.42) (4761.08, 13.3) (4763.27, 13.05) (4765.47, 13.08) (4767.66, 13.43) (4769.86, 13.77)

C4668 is 2.2 Ang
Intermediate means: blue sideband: 13.7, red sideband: 13.6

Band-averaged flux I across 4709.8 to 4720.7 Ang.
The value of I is 13.4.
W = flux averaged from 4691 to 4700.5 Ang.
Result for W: 13.4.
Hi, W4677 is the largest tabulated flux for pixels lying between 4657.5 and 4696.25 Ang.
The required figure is 13.87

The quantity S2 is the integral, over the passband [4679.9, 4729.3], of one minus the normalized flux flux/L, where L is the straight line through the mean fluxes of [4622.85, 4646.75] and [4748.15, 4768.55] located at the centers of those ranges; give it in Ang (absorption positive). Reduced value 0.5 Ang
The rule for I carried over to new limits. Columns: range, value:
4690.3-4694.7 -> 13.5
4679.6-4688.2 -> 13.5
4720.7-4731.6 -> 13.6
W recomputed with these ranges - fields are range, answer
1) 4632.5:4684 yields 13.4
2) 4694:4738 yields 13.3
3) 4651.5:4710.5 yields 13.3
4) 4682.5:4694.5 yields 13.6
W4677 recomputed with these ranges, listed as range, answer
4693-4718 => 13.51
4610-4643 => 13.86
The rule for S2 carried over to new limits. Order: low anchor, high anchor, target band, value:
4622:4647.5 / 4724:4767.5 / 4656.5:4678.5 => 0.3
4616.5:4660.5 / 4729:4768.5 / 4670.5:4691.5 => 0.2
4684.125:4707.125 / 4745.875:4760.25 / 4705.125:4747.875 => 0.0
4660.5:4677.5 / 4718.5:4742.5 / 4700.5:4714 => 0.5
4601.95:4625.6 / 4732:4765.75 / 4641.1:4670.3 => 0.6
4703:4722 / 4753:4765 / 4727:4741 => -0.1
